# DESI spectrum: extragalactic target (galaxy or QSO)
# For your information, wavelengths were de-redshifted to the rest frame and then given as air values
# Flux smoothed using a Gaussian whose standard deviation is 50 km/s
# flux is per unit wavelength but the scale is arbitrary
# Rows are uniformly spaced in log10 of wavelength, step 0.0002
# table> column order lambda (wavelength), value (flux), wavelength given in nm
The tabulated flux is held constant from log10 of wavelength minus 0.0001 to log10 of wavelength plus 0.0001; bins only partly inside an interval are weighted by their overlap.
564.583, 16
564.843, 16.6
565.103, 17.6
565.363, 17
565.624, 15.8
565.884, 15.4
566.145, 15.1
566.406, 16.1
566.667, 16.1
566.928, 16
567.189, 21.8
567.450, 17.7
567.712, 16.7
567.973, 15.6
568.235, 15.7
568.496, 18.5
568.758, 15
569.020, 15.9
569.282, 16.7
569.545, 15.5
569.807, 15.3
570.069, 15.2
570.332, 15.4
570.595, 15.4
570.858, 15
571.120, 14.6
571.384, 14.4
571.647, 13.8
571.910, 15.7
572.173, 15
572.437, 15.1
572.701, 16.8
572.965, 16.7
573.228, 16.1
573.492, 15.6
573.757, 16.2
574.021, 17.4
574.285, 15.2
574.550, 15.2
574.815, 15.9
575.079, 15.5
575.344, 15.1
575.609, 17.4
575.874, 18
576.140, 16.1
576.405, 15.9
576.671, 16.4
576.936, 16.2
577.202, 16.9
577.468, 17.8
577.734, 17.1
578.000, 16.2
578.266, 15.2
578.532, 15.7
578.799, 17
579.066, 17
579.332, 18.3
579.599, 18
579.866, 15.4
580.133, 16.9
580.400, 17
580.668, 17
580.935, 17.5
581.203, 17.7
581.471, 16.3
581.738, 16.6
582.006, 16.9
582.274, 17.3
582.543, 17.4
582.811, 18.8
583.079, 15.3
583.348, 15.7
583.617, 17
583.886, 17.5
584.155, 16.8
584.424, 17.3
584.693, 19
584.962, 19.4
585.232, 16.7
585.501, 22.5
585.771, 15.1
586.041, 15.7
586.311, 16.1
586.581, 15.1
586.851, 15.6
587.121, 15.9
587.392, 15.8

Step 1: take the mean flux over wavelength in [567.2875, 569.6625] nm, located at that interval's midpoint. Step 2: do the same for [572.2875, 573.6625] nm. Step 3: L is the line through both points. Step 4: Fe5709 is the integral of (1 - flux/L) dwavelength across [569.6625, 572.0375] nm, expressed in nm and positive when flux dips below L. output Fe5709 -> 0.18 nm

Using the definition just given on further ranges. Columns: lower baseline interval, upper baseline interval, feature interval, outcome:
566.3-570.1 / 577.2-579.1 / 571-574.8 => 0.23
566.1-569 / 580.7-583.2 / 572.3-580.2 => 0.26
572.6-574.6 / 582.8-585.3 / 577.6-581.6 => 0.00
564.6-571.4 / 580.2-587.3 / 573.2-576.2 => 0.07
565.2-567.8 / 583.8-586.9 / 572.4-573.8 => 0.07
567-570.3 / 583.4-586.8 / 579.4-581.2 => 0.00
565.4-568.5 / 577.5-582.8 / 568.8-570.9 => 0.15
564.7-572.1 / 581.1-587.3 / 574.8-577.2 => 0.03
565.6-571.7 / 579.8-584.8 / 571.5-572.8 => 0.08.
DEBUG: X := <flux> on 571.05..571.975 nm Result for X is 14.5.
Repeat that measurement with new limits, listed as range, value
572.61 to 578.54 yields 16.3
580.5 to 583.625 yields 17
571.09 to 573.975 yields 15.5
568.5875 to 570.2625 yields 15.7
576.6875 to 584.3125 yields 16.9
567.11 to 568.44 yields 17.4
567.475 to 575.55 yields 15.7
